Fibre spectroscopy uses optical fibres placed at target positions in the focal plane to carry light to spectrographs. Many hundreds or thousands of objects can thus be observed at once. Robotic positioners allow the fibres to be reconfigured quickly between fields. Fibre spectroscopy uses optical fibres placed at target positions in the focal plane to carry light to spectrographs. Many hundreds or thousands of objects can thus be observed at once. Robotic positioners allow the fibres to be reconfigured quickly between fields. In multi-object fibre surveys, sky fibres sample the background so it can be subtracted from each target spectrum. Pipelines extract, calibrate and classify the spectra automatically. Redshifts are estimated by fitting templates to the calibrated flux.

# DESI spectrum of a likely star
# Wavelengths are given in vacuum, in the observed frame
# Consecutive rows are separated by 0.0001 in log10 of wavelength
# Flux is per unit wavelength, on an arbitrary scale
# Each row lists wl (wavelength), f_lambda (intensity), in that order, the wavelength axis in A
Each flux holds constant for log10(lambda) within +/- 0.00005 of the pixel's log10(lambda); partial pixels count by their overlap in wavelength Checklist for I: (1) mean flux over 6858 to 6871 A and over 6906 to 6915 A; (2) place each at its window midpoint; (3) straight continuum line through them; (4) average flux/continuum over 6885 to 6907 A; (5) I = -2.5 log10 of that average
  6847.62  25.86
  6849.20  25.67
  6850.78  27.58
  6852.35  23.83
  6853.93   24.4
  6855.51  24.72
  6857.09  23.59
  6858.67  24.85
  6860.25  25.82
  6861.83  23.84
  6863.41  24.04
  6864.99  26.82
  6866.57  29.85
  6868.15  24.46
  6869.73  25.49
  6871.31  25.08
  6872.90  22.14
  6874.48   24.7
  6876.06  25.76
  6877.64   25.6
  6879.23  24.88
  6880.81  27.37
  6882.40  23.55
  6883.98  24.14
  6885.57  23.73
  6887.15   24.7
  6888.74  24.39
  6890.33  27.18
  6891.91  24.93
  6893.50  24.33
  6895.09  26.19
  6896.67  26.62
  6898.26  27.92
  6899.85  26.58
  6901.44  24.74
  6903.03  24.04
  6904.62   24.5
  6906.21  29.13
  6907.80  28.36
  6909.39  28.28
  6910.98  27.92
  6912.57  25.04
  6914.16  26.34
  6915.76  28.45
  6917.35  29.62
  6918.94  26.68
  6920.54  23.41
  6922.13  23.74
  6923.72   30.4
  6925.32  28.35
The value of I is 0.049 mag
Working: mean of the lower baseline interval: 25.6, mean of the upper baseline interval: 27.4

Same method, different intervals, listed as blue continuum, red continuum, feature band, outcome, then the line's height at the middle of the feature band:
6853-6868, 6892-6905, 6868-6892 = 0.02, 25.4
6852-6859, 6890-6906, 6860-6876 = -0.02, 24.7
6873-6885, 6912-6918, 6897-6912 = 0.00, 26.7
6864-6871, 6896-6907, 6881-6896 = 0.06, 26.3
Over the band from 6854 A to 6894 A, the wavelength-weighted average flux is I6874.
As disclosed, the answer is 25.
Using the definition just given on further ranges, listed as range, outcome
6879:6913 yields 25.9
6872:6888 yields 24.7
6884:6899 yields 25.5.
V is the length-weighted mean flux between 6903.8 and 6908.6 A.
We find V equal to 27.3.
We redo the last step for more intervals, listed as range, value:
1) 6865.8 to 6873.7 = 25.4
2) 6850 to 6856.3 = 25.1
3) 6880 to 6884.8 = 25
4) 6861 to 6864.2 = 24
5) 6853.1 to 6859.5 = 24.4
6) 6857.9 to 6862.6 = 24.8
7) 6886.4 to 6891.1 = 25.4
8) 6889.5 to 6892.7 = 26.1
